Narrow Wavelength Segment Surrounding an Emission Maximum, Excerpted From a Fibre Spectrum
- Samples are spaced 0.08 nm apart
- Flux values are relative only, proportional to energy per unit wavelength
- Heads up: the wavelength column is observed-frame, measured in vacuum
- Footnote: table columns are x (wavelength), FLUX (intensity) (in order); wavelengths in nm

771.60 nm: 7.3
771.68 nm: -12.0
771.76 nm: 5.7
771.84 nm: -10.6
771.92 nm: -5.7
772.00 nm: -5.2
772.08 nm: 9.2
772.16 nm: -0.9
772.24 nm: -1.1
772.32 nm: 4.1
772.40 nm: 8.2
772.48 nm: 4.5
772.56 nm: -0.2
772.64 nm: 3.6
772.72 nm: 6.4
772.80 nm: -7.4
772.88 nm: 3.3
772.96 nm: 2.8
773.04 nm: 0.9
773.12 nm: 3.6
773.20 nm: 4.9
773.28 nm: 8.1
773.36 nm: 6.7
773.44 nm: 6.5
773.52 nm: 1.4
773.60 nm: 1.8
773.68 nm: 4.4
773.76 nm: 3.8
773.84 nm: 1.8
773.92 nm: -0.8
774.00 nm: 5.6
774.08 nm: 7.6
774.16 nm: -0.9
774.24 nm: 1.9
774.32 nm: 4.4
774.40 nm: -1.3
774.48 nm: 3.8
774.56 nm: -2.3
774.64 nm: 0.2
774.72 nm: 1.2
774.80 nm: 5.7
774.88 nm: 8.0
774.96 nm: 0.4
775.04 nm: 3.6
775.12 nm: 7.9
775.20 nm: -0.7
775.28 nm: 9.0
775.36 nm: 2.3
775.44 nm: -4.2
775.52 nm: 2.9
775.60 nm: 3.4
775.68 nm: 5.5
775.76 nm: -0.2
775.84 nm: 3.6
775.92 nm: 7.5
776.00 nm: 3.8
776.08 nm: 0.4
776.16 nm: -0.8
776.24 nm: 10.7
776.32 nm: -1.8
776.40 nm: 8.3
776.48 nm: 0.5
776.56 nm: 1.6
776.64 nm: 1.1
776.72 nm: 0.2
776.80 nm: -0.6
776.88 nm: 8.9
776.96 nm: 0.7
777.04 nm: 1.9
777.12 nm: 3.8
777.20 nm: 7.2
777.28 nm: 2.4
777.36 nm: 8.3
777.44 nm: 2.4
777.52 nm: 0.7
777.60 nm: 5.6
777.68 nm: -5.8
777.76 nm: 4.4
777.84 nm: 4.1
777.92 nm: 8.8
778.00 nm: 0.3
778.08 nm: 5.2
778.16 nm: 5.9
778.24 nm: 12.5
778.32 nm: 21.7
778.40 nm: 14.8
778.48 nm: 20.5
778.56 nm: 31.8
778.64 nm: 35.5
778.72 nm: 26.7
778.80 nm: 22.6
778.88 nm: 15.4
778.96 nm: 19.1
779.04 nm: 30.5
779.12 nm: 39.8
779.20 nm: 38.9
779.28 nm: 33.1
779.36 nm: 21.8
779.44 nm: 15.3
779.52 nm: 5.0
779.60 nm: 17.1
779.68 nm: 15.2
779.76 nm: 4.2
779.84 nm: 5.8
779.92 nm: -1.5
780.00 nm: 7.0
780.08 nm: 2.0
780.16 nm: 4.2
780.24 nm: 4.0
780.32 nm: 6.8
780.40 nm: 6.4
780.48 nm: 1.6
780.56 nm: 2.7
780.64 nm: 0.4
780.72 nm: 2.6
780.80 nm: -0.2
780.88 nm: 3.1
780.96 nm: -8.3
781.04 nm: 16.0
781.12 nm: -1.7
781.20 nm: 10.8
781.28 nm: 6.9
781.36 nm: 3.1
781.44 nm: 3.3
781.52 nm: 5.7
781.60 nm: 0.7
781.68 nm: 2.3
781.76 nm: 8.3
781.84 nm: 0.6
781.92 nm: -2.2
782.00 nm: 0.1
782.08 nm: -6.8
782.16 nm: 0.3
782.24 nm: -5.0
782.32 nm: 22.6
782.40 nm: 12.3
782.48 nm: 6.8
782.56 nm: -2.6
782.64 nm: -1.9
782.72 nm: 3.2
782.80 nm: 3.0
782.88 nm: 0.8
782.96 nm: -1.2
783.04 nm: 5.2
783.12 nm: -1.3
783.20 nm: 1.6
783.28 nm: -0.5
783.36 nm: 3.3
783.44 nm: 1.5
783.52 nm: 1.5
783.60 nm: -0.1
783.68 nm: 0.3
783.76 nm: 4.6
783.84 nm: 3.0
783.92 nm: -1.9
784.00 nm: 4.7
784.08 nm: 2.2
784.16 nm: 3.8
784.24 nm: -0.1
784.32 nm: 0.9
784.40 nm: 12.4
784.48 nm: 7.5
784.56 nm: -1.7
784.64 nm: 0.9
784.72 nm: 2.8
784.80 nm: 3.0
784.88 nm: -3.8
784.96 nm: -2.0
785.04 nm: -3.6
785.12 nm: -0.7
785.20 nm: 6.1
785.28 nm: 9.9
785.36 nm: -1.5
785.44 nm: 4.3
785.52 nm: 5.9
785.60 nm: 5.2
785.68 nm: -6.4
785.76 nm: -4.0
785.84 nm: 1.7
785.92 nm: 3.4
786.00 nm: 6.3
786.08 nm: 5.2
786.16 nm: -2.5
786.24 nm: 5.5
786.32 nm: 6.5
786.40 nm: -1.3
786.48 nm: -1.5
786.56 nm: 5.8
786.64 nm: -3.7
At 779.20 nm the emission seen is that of [O II]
